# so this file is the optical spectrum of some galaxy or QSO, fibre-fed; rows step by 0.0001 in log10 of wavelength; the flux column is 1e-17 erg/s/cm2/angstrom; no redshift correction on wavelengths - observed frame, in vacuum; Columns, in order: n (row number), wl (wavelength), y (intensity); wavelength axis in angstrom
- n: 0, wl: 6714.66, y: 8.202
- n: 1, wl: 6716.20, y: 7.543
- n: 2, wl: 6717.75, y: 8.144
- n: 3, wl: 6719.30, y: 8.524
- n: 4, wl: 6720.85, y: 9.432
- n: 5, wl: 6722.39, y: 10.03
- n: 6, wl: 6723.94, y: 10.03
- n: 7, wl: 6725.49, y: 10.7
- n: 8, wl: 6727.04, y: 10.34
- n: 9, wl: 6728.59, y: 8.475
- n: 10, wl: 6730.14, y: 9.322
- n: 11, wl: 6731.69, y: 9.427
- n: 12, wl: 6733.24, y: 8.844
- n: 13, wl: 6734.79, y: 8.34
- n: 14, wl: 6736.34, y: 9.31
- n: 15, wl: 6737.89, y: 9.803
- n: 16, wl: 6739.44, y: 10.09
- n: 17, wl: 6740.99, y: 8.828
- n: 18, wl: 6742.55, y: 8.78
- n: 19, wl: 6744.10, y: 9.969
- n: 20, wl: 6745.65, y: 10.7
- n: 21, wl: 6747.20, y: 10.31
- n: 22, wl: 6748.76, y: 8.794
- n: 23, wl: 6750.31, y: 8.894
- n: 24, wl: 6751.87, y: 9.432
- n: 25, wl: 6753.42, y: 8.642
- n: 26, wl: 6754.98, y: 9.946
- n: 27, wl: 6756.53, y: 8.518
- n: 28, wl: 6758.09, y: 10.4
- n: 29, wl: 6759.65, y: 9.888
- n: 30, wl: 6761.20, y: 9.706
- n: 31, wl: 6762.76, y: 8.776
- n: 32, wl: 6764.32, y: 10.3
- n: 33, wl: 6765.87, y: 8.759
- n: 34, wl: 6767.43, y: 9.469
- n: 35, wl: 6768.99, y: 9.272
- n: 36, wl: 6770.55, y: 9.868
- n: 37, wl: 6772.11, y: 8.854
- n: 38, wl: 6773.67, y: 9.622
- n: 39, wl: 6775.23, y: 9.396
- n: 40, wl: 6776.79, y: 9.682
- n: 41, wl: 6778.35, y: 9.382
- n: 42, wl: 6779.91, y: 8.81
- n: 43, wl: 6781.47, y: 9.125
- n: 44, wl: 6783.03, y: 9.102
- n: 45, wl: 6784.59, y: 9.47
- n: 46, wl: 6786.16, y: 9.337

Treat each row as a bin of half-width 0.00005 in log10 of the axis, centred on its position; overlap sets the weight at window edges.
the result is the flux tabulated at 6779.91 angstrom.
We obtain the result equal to 8.81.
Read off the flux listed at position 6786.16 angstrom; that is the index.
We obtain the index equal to 9.337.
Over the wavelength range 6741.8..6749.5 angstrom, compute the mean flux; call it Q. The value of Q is 9.72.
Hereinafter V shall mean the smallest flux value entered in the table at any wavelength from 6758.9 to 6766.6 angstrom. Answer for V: 8.759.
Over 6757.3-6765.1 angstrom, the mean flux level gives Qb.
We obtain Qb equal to 9.81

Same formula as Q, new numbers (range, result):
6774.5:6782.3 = 9.28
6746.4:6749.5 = 9.56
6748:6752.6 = 9.03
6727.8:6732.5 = 9.07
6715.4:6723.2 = 8.74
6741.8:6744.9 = 9.41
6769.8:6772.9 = 9.35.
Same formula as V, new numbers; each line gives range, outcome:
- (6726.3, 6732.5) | 8.475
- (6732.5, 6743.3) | 8.34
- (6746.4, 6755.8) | 8.642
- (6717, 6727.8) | 8.144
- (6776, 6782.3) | 8.81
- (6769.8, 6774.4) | 8.854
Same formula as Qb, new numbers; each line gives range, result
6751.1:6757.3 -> 9.14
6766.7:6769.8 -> 9.37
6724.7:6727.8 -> 10.5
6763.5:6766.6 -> 9.55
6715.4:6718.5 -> 7.85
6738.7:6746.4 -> 9.67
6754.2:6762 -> 9.69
